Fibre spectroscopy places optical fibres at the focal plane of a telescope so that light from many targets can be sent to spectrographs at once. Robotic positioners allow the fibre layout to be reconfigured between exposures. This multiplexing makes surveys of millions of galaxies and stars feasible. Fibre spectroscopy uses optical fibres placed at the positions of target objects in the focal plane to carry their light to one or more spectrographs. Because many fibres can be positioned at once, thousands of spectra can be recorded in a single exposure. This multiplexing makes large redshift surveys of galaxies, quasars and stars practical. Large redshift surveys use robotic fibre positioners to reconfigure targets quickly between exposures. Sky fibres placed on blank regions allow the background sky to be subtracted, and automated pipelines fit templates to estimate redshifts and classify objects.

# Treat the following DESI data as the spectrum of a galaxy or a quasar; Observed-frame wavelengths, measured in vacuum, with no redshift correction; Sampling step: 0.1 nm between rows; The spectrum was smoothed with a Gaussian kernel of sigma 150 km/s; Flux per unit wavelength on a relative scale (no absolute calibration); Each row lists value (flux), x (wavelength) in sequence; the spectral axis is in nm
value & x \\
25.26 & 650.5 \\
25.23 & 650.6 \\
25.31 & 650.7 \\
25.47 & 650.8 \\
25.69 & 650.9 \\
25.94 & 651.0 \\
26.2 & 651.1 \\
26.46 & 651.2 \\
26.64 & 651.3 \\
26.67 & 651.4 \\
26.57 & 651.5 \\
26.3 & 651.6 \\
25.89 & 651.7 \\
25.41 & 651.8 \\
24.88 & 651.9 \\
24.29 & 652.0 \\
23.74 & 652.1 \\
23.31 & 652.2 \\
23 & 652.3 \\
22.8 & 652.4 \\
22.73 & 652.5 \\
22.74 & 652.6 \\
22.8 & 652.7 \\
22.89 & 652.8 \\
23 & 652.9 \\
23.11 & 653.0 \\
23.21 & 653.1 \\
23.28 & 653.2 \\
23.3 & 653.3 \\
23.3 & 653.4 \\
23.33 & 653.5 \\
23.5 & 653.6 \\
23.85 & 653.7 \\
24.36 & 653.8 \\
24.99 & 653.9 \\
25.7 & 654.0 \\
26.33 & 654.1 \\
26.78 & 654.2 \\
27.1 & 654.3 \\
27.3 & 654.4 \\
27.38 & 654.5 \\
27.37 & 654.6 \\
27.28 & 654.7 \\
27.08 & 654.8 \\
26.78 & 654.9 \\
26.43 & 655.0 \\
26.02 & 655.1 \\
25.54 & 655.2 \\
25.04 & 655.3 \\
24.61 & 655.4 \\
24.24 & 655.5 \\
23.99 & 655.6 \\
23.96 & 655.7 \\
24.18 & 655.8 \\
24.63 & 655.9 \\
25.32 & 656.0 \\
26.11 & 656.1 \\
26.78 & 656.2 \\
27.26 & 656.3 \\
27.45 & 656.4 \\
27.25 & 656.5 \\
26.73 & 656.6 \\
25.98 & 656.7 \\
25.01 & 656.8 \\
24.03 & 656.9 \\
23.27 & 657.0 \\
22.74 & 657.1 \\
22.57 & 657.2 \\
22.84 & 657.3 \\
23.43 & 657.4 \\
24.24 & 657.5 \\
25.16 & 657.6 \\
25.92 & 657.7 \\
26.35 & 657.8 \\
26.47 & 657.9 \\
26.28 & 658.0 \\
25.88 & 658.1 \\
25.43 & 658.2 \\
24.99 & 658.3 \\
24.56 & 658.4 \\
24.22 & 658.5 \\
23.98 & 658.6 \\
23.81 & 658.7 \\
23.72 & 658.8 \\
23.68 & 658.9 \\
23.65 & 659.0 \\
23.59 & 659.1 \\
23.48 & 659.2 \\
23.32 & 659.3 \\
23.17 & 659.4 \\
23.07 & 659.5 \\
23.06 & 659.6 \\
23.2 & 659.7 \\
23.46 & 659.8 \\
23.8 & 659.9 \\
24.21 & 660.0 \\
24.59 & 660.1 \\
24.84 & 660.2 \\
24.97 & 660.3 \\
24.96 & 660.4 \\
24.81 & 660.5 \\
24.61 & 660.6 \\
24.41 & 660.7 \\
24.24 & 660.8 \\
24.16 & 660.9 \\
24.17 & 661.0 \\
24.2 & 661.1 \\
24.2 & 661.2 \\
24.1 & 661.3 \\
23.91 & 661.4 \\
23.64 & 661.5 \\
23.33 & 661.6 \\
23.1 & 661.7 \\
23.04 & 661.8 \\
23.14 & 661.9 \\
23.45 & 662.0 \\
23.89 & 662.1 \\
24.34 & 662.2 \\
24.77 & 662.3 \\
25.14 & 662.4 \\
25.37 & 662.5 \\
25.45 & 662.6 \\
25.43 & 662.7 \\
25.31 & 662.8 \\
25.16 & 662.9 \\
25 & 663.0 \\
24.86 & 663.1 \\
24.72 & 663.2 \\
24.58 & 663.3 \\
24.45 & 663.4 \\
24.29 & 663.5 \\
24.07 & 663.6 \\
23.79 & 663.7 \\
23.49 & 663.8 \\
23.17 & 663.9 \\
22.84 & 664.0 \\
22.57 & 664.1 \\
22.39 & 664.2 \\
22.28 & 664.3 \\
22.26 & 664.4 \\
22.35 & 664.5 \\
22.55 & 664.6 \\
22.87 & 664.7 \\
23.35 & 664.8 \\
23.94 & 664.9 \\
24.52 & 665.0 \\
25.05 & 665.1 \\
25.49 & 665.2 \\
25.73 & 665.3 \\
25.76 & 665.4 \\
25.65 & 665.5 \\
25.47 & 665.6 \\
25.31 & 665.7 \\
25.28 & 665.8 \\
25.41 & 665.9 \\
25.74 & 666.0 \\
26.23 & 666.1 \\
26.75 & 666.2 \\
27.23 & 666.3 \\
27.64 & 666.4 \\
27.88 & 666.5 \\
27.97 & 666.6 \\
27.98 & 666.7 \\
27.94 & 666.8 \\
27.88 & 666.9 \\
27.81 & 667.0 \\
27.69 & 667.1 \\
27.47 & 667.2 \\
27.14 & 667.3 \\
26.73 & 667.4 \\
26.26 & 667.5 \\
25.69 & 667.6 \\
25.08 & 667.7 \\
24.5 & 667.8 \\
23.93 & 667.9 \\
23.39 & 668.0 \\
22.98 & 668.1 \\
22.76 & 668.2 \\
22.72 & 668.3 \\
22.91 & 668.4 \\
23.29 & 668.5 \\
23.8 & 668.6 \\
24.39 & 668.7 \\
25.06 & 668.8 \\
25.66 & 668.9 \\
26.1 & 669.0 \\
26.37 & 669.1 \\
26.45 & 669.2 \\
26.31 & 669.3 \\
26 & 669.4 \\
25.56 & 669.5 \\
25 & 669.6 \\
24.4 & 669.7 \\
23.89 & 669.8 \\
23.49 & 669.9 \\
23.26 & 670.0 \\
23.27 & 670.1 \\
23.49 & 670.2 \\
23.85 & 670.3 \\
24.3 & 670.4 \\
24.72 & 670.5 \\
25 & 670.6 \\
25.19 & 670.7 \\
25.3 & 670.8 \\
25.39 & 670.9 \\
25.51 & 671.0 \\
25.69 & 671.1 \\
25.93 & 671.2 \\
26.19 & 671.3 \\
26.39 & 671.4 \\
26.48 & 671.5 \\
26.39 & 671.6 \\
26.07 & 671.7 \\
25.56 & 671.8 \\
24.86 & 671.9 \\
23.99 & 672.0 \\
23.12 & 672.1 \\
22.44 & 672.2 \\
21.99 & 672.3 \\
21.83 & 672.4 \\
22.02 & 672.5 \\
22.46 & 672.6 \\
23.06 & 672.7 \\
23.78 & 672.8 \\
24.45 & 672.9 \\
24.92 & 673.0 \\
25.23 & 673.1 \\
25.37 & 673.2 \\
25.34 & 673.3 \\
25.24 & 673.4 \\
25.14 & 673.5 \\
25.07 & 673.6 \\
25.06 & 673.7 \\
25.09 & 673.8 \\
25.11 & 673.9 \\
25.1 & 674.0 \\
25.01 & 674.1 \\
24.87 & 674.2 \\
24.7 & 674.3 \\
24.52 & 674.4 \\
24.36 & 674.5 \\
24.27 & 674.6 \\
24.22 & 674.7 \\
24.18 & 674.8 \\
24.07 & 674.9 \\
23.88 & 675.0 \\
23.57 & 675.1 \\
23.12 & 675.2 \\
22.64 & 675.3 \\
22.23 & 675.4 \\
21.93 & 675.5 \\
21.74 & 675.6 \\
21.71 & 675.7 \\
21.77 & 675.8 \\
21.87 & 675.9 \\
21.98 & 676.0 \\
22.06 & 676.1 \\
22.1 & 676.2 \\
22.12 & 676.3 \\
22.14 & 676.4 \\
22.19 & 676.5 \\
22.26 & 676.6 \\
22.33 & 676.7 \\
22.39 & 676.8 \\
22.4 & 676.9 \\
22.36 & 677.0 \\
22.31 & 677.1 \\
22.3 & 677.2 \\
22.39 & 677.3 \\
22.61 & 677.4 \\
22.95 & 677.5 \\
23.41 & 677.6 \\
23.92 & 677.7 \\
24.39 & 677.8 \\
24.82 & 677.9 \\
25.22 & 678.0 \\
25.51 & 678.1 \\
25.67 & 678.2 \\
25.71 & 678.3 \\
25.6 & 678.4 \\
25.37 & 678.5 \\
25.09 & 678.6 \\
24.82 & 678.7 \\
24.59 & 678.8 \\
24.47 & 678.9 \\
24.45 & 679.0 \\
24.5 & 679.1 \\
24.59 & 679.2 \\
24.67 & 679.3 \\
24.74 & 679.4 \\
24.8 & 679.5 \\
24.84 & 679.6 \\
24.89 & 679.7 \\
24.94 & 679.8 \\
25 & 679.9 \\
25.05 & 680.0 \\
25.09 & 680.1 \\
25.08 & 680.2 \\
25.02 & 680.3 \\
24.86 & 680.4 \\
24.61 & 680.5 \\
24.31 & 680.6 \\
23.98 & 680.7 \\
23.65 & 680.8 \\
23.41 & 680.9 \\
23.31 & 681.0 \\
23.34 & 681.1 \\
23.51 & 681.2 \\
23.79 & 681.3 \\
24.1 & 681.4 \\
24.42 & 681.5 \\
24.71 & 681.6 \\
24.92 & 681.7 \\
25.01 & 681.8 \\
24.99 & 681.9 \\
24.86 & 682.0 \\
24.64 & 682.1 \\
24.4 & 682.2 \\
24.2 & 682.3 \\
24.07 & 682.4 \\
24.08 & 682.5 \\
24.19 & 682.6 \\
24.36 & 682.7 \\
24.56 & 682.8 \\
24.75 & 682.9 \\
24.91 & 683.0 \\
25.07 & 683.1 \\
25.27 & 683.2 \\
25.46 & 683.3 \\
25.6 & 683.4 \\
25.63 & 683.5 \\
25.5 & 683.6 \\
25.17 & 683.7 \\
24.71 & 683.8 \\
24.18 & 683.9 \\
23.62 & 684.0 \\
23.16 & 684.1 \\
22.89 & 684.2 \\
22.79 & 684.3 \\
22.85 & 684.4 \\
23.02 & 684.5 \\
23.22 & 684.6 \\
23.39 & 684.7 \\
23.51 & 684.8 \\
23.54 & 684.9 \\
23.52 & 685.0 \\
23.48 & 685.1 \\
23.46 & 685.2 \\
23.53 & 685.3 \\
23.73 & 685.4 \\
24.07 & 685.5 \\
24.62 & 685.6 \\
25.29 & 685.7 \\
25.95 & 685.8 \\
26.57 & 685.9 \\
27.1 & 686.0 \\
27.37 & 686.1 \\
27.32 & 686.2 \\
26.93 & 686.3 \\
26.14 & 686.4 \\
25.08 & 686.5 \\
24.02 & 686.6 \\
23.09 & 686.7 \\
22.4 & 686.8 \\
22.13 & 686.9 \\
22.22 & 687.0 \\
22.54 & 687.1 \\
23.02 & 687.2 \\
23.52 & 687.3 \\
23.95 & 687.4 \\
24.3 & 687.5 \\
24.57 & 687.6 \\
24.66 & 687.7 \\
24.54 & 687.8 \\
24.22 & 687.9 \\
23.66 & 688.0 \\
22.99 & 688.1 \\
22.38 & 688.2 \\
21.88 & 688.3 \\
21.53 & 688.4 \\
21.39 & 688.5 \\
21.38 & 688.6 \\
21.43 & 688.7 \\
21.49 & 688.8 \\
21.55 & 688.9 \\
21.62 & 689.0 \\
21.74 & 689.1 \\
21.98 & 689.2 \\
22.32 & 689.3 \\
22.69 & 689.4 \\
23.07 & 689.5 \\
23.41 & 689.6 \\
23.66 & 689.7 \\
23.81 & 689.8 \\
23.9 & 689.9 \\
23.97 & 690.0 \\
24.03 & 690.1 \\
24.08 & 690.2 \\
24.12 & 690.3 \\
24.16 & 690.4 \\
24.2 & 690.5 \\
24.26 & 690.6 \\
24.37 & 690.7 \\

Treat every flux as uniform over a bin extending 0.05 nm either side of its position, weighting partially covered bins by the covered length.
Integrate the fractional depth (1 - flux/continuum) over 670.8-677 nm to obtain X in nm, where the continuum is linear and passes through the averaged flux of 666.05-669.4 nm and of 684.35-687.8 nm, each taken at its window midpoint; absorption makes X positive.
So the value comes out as 0.346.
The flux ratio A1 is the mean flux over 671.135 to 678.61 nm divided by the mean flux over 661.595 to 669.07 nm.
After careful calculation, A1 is 1.0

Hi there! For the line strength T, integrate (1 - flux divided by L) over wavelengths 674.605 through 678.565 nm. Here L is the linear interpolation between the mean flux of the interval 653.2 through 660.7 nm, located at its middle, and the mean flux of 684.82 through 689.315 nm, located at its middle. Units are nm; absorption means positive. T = 0.15 nm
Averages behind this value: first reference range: 24.9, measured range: 23.2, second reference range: 23.7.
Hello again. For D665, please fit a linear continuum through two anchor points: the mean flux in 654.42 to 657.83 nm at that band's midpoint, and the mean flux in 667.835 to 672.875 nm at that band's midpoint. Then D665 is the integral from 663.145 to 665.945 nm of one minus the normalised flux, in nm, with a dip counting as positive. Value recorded 0.09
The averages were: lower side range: 25.4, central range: 24.1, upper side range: 24.4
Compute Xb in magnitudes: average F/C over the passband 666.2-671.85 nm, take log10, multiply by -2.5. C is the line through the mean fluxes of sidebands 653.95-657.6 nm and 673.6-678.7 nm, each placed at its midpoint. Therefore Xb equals -0.053 mag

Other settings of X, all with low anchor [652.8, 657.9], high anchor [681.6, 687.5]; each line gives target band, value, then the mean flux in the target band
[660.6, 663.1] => 0.06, 24.3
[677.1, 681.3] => 0.02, 24.4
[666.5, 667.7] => -0.12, 27.3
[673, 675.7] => 0.04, 24.2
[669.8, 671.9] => -0.03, 25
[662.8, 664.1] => 0.04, 24.2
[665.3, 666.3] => -0.04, 25.8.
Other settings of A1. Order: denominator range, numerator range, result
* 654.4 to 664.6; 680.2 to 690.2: 0.98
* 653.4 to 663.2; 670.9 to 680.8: 0.97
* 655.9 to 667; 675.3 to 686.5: 0.98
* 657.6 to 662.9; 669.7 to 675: 1.01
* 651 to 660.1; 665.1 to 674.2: 1.01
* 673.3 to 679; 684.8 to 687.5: 1.03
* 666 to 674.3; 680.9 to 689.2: 0.95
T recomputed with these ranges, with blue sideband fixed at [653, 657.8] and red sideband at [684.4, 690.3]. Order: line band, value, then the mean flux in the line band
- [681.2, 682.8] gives -0.04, 24.4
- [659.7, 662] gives 0.08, 24.1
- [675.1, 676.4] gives 0.11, 22.2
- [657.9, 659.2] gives 0.03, 24.5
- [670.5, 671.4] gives -0.04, 25.5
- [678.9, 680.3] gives -0.05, 24.8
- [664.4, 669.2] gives -0.15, 25.4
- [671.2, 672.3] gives -0.03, 25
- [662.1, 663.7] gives 0.00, 24.8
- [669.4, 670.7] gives 0.01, 24.3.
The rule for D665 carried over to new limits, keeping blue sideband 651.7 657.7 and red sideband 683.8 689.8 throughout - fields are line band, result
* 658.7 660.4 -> 0.057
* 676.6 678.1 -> 0.047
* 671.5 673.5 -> -0.007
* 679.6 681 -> -0.044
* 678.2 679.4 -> -0.053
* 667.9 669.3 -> -0.006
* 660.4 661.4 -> 0.009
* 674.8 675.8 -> 0.051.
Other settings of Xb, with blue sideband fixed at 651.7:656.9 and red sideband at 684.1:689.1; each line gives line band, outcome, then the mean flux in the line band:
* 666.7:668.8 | -0.04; 25.3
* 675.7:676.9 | 0.09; 22.1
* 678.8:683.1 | -0.03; 24.5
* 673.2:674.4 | -0.04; 25.1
